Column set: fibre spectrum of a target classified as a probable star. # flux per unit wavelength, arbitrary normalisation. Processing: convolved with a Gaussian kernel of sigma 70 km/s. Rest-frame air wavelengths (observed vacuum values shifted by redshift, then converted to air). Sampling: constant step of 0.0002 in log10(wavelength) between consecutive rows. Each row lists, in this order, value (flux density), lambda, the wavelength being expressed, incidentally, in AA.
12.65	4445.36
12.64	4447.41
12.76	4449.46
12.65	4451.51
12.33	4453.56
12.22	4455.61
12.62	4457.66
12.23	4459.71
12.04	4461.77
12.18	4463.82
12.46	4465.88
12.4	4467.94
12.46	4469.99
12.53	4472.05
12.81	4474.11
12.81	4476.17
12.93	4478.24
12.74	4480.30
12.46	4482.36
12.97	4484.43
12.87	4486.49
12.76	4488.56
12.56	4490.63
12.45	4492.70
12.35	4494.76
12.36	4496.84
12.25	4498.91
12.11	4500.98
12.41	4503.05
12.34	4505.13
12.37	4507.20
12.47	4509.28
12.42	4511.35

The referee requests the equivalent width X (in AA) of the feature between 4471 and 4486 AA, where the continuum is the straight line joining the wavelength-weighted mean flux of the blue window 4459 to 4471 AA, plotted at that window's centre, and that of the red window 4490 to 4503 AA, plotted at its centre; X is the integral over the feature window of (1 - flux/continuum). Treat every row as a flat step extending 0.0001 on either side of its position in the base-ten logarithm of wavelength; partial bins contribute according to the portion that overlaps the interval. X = -0.5 AA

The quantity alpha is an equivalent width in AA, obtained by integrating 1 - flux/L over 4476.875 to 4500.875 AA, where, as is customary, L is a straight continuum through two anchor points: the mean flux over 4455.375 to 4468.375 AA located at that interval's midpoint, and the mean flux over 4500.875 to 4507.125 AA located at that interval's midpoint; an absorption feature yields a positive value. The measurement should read -0.5 AA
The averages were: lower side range 12.3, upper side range 12.3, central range 12.6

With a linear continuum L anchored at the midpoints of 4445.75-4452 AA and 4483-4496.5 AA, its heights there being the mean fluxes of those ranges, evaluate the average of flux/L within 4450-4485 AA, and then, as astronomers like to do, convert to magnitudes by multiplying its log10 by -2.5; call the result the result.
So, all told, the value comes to 0.01 mag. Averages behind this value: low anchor 12.7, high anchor 12.6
